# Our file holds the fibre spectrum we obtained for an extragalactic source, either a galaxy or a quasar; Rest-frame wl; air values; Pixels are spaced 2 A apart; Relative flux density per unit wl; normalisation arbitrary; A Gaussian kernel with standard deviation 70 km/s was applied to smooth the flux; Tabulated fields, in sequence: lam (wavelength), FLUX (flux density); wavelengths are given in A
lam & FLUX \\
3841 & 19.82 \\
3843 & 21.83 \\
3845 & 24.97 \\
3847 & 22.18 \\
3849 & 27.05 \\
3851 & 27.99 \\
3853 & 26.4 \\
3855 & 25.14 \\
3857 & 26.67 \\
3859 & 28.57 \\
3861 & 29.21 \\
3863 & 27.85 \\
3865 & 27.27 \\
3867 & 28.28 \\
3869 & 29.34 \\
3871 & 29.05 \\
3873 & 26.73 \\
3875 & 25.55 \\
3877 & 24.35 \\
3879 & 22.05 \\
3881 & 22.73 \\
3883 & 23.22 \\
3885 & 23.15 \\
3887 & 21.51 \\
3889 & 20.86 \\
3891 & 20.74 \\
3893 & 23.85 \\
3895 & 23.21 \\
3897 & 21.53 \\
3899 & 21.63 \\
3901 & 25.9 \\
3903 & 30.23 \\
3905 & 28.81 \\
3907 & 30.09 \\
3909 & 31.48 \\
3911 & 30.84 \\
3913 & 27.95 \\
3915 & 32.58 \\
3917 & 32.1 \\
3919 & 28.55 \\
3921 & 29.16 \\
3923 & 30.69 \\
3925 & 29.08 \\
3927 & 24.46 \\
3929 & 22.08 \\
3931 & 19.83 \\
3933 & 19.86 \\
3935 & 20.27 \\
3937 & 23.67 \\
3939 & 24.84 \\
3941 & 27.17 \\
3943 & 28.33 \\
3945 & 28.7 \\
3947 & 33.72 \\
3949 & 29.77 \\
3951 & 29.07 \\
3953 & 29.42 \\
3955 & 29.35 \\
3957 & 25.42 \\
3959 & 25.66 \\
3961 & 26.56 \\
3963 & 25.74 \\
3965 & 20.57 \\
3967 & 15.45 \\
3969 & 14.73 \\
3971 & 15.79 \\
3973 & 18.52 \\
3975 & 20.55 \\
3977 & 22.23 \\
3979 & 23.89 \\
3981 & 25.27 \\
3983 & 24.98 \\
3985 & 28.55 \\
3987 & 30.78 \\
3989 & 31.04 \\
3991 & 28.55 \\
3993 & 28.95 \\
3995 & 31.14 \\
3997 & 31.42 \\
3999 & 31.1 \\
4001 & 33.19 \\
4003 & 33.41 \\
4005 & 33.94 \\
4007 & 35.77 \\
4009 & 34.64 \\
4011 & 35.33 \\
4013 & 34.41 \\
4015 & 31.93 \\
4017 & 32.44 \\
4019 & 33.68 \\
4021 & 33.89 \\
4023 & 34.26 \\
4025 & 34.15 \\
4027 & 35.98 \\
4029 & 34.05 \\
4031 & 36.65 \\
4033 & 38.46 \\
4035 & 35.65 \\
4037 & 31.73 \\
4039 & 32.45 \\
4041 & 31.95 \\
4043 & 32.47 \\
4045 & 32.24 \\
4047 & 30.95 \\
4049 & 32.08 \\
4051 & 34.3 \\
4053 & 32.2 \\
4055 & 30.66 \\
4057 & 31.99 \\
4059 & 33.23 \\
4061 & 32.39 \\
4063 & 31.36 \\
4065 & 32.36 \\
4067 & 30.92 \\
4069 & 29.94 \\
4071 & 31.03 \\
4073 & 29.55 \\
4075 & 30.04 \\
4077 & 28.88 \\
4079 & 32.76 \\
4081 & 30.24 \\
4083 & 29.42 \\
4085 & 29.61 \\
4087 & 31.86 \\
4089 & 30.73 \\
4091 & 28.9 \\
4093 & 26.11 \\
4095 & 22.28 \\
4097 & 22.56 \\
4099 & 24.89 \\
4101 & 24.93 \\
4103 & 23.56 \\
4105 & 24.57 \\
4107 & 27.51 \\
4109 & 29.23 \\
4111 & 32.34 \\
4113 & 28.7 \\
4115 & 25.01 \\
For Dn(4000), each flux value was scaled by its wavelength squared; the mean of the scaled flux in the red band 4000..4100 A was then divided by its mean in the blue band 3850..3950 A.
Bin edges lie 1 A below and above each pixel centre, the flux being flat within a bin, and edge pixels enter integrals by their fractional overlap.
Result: 1.30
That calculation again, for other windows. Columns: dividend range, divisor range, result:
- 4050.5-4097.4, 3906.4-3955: 1.17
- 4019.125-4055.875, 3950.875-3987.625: 1.47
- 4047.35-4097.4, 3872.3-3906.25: 1.39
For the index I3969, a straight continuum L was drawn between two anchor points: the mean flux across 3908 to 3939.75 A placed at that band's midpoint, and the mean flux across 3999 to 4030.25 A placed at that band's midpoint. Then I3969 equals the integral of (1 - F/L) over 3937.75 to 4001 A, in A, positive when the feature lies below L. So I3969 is 8.7 A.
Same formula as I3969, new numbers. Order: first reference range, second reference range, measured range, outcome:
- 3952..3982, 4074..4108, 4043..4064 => -4.9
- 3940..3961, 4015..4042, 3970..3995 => 4.7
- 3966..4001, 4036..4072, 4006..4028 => -4.6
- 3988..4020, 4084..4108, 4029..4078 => -5.0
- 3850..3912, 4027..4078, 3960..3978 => 5.7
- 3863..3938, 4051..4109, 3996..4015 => -4.0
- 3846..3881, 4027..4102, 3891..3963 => 2.7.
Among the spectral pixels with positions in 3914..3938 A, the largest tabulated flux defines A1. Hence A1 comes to 32.58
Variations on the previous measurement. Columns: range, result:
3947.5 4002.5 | 33.19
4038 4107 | 34.3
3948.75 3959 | 29.77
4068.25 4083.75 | 32.76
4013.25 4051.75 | 38.46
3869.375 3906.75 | 30.23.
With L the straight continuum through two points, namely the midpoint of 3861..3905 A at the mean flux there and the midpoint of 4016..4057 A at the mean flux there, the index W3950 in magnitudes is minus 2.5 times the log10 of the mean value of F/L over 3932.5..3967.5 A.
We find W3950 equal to 0.11 mag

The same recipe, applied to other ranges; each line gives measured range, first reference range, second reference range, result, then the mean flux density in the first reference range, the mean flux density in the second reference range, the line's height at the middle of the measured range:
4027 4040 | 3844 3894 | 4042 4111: -0.21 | 25.4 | 29.6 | 28.7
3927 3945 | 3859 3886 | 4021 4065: 0.22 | 26.2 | 33.3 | 28.8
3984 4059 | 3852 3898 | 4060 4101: -0.17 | 25.1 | 29.2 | 28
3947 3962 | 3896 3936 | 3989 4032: 0.04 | 26.9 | 33.2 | 29.5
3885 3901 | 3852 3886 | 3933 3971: 0.16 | 26.2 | 25.1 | 25.9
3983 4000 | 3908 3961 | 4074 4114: -0.09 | 27.4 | 28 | 27.6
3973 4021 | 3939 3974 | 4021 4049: -0.02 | 24.9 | 33.9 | 29.5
